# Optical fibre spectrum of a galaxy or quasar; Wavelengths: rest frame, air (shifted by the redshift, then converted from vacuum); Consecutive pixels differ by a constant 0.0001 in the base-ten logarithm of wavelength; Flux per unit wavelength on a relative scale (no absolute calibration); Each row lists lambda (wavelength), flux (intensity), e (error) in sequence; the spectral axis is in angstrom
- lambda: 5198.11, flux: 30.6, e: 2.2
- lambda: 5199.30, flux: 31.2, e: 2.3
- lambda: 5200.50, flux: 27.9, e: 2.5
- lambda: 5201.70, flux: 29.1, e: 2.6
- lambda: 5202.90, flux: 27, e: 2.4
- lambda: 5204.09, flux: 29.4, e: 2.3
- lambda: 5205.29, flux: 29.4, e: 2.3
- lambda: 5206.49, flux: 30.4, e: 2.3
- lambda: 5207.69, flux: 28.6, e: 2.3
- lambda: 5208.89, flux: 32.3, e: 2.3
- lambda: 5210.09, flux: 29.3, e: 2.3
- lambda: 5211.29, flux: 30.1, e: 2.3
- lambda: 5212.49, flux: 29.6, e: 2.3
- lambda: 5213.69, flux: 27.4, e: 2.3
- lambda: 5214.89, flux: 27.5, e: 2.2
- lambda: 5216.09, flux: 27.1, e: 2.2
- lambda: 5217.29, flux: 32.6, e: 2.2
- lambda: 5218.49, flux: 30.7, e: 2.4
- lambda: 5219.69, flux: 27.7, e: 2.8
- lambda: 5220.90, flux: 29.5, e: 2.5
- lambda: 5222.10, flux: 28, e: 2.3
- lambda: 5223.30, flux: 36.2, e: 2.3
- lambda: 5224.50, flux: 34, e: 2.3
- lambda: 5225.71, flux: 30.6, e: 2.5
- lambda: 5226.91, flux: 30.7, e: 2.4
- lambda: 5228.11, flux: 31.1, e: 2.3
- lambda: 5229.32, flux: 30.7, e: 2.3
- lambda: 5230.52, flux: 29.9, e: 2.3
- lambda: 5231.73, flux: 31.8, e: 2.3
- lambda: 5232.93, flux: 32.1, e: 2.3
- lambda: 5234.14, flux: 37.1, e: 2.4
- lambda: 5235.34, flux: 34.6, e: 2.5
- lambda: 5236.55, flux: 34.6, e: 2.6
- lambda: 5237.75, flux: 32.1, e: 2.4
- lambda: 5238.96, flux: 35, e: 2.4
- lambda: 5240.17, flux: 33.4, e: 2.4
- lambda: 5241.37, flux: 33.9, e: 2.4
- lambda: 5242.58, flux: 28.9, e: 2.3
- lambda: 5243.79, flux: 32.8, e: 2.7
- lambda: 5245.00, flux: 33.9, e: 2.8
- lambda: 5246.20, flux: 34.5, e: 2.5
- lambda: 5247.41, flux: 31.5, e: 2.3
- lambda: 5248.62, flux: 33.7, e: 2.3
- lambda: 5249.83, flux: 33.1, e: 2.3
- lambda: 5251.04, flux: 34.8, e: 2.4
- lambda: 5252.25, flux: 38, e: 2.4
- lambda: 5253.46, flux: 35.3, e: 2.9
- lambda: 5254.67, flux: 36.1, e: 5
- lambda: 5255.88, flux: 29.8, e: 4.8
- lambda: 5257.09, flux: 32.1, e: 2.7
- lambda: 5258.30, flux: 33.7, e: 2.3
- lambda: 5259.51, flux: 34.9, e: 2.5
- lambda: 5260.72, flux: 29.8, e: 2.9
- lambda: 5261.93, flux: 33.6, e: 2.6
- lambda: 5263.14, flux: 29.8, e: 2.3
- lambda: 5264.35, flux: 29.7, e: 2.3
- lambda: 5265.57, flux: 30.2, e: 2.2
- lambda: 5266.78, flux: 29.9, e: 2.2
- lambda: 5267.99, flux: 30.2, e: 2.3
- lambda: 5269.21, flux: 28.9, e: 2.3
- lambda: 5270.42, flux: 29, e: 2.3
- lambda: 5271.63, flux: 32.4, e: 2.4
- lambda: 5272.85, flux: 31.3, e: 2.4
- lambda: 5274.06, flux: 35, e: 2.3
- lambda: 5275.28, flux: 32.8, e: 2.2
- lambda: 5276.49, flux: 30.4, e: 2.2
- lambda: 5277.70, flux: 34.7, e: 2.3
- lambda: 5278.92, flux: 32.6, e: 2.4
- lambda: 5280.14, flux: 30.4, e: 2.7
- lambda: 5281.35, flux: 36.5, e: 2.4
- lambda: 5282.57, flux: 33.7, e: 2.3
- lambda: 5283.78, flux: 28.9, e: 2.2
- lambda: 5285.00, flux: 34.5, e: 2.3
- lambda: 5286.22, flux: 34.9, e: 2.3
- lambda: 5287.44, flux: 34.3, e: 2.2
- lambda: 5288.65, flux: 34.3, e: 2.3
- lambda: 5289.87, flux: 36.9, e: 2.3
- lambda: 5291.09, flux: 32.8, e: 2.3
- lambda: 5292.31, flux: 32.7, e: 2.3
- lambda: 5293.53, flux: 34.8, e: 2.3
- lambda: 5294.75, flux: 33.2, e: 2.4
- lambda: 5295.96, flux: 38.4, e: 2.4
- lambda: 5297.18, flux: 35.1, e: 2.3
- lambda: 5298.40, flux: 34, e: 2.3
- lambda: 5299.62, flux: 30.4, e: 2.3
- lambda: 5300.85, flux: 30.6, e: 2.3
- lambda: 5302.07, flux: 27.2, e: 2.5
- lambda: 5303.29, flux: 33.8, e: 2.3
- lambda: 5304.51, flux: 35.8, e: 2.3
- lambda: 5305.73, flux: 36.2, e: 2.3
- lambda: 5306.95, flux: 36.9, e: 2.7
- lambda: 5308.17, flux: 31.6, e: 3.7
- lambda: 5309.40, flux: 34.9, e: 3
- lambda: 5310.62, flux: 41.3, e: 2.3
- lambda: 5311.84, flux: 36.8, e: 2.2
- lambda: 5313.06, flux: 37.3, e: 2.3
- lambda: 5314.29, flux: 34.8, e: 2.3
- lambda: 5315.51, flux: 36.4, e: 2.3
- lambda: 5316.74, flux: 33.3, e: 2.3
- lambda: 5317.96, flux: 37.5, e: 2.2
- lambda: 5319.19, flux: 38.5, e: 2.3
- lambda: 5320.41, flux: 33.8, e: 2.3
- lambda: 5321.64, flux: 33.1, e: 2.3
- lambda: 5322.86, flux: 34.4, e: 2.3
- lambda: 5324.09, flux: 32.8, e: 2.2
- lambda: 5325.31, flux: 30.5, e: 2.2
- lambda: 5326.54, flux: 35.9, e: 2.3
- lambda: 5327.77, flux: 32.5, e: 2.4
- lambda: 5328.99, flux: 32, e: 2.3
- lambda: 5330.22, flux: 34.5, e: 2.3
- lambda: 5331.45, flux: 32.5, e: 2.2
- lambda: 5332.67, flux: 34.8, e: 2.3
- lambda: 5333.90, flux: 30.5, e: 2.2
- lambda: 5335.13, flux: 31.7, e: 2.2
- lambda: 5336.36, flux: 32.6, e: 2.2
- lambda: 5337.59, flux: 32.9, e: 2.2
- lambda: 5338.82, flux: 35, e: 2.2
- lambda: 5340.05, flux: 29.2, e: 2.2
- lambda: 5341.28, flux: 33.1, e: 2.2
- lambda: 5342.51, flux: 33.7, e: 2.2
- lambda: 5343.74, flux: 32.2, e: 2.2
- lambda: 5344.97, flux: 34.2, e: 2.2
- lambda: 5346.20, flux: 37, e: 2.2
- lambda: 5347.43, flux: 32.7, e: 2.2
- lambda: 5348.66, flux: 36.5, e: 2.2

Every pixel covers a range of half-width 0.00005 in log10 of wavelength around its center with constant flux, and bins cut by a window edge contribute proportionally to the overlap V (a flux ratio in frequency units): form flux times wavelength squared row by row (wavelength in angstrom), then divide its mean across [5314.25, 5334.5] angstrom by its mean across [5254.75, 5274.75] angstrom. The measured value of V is 1.11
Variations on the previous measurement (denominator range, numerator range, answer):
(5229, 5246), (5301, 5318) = 1.09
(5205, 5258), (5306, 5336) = 1.12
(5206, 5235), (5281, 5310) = 1.13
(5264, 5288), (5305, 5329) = 1.11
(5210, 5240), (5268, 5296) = 1.08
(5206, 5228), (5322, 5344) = 1.14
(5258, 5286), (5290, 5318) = 1.10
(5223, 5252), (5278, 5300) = 1.05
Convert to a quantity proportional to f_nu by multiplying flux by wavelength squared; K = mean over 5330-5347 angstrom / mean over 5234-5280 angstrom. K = 1.05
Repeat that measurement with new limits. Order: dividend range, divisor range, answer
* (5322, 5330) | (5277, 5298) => 0.99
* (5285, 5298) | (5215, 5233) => 1.16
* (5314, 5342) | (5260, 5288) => 1.07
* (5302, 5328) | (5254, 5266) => 1.12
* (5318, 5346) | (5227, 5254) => 1.04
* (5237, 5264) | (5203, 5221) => 1.15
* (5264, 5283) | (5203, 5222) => 1.11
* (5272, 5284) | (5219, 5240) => 1.04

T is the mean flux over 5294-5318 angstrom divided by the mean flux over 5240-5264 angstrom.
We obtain 1.05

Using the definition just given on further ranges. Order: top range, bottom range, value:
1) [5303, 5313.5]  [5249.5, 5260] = 1.06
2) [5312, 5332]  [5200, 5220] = 1.18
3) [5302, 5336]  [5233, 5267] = 1.04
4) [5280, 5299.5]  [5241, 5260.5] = 1.02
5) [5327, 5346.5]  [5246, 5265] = 1.00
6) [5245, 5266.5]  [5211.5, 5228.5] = 1.09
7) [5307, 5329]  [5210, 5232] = 1.16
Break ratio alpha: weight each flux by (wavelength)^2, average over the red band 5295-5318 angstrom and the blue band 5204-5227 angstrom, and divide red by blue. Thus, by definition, 1.20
